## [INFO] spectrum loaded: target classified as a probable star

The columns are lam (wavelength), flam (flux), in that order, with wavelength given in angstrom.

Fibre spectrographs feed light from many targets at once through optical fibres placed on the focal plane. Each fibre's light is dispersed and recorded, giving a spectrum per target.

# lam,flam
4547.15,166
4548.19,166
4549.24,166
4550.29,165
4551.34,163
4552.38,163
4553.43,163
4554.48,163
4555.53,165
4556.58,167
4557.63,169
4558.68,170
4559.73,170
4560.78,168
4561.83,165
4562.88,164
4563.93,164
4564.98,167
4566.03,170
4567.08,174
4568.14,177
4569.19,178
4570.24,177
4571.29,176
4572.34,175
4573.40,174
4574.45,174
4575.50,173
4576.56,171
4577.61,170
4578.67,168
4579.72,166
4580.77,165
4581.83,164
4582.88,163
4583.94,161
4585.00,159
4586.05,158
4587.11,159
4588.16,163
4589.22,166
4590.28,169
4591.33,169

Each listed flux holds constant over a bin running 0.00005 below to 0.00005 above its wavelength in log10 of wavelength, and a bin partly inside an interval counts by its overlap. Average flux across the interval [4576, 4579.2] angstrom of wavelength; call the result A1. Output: 169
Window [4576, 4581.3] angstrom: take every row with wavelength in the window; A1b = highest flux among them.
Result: 171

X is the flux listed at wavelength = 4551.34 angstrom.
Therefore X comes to 163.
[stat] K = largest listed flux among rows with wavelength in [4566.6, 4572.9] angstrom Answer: 178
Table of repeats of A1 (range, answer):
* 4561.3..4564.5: 165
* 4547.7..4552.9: 165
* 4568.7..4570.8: 178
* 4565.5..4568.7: 174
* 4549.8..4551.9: 164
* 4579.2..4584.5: 164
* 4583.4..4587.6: 159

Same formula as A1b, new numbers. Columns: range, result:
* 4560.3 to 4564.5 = 168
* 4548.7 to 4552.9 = 166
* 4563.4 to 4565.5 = 167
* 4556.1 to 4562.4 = 170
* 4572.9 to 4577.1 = 174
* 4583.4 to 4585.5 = 161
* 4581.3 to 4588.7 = 164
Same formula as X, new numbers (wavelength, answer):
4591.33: 169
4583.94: 161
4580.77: 165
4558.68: 170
